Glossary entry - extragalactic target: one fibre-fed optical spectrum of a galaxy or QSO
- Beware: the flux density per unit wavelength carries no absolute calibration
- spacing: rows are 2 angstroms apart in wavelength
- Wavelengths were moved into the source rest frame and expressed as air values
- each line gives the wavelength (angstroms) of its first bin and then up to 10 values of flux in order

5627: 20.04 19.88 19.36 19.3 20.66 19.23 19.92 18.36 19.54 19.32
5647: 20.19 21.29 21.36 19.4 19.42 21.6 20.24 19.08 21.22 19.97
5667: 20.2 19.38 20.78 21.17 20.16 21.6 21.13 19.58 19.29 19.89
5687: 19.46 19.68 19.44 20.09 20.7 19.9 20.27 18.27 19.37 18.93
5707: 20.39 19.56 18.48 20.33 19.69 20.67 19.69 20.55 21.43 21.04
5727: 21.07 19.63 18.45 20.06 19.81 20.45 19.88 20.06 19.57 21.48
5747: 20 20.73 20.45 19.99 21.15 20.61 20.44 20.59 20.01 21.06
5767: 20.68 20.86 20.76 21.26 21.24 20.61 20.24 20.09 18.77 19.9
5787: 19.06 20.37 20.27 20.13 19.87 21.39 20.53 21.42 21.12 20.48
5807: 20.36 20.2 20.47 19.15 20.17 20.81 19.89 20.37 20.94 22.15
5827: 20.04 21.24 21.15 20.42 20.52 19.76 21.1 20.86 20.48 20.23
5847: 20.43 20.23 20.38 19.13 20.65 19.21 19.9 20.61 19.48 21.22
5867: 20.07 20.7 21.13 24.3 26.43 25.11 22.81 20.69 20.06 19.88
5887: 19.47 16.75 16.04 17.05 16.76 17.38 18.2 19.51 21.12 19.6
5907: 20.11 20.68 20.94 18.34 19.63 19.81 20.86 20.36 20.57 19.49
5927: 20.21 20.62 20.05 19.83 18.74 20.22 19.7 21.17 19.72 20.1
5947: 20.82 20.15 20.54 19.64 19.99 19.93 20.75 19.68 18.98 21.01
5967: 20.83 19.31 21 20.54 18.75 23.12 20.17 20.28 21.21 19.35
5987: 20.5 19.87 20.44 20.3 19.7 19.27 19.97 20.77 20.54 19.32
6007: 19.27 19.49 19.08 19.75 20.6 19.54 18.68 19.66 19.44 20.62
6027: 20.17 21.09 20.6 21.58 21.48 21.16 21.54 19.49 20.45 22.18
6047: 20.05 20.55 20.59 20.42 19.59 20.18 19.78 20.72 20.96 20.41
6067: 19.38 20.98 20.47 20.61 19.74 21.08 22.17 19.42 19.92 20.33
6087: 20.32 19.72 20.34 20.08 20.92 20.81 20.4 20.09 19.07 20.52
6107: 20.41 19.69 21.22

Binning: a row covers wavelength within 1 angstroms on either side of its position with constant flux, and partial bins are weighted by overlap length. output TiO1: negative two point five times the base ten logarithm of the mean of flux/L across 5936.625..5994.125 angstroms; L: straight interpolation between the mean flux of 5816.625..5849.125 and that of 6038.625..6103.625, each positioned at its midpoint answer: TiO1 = 0.01 mag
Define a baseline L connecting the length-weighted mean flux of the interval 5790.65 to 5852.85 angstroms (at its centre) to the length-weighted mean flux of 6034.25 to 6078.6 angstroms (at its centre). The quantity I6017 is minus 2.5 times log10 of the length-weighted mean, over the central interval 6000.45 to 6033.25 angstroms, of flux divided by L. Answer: 0.031 mag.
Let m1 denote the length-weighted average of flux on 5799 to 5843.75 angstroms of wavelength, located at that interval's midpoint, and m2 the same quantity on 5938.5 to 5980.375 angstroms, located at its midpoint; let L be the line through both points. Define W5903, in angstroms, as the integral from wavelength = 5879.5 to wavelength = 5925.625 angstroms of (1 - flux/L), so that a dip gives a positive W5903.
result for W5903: 2.5 angstroms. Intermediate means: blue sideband 20.6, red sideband 20.3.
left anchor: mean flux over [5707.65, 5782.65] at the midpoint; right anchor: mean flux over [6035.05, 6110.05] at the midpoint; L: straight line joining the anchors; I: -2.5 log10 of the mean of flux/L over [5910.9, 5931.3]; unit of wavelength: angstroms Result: 0.02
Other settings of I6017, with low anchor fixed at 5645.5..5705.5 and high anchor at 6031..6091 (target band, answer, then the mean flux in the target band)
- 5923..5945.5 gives 0.020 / 20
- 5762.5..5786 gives -0.014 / 20.5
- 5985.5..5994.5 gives 0.014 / 20.2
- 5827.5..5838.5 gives -0.018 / 20.6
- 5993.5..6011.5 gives 0.039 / 19.7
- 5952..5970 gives 0.022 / 20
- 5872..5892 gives -0.043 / 21.2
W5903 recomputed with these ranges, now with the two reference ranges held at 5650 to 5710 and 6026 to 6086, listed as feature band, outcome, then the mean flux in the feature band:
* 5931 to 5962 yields 0.5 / 20.1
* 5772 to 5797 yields 0.0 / 20.2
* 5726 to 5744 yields 0.2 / 19.9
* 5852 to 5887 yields -1.5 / 21.2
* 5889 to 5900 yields 1.8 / 17.1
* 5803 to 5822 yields 0.0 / 20.3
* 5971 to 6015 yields 0.8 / 20.1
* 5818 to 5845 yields -0.5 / 20.7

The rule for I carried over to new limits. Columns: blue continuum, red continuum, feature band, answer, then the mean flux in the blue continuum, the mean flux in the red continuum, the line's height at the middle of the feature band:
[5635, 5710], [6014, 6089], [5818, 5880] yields -0.042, 20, 20.4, 20.2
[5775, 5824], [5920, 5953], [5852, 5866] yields 0.010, 20.3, 20.1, 20.2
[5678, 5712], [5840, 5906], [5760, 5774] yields -0.046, 19.7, 20.2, 19.9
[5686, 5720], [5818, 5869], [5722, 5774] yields -0.027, 19.7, 20.4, 19.9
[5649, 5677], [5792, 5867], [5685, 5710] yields 0.039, 20.4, 20.4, 20.4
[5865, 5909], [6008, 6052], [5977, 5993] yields -0.007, 20.2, 20.4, 20.3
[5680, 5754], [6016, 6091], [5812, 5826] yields -0.022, 20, 20.4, 20.1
